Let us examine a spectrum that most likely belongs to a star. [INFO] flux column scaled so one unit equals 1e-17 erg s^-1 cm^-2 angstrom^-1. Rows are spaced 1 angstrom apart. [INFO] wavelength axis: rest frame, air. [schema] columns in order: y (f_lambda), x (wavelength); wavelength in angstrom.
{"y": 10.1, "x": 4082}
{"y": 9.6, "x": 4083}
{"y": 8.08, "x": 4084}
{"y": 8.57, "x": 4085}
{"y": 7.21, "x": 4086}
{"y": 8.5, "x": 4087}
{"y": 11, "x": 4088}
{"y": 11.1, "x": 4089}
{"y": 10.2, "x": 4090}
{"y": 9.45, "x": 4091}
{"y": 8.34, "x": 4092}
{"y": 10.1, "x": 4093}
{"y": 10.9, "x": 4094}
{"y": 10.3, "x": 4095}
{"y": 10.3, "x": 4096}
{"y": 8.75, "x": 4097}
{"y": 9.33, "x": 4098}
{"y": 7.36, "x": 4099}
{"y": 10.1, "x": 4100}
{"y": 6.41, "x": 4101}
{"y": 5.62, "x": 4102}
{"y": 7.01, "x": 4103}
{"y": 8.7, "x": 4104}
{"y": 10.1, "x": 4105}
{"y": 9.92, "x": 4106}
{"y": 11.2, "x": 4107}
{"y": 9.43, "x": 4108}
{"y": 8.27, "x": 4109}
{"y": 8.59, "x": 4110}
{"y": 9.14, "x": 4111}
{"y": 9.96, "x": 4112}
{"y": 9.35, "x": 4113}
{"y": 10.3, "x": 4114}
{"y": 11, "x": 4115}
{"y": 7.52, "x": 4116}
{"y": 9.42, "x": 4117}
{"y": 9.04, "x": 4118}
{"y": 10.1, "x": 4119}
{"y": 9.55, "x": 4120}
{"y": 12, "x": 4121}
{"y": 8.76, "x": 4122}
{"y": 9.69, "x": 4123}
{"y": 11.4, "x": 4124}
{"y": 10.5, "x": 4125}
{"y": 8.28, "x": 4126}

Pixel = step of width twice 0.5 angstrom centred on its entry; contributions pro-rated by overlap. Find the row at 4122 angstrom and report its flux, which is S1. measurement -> 8.76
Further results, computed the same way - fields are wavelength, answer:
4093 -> 10.1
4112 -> 9.96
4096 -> 10.3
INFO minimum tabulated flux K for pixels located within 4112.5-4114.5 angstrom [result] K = 9.35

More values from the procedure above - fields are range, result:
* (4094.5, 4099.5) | 7.36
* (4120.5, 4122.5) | 8.76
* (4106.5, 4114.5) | 8.27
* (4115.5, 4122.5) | 7.52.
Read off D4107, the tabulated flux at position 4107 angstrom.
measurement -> 11.2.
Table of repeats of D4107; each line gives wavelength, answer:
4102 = 5.62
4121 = 12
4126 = 8.28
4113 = 9.35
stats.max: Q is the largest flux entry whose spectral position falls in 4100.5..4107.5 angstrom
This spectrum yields 11.2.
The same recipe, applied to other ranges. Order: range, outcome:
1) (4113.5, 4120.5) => 11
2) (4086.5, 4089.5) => 11.1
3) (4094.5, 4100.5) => 10.3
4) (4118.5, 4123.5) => 12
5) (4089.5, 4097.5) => 10.9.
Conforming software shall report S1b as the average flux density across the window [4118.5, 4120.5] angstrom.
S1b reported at 9.82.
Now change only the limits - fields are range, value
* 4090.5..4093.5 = 9.3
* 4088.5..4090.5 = 10.6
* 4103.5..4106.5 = 9.57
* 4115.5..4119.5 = 9.02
